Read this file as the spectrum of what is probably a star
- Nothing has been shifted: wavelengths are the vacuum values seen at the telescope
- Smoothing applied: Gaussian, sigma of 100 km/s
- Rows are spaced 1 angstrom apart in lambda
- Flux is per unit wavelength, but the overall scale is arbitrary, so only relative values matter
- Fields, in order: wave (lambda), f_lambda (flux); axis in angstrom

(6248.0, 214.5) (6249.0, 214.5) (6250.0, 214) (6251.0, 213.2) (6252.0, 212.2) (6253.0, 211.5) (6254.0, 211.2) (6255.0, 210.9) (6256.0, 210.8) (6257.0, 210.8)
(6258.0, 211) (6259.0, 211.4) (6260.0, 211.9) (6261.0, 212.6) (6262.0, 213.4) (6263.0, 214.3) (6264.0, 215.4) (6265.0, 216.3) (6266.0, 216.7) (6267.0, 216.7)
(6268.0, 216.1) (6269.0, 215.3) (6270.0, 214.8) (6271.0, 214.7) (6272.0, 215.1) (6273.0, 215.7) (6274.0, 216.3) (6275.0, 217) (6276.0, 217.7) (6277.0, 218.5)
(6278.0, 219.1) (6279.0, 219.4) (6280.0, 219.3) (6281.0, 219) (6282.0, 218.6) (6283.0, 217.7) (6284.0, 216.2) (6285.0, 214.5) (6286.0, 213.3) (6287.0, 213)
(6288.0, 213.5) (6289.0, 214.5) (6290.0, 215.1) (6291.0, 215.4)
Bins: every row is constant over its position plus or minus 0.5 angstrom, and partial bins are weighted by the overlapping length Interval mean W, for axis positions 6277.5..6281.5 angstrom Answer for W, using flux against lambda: 219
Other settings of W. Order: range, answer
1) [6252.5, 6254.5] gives 211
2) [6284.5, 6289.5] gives 214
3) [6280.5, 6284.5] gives 218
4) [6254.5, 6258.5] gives 211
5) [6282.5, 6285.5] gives 216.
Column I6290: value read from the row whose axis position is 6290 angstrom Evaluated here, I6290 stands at 215.1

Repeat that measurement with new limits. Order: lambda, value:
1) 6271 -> 214.7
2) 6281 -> 219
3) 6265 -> 216.3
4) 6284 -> 216.2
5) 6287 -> 213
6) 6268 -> 216.1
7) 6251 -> 213.2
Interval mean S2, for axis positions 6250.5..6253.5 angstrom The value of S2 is 212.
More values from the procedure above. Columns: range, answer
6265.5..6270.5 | 216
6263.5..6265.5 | 216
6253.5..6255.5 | 211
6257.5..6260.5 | 211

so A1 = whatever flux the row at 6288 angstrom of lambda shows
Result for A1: 213.5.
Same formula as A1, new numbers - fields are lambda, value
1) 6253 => 211.5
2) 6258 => 211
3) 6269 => 215.3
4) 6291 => 215.4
